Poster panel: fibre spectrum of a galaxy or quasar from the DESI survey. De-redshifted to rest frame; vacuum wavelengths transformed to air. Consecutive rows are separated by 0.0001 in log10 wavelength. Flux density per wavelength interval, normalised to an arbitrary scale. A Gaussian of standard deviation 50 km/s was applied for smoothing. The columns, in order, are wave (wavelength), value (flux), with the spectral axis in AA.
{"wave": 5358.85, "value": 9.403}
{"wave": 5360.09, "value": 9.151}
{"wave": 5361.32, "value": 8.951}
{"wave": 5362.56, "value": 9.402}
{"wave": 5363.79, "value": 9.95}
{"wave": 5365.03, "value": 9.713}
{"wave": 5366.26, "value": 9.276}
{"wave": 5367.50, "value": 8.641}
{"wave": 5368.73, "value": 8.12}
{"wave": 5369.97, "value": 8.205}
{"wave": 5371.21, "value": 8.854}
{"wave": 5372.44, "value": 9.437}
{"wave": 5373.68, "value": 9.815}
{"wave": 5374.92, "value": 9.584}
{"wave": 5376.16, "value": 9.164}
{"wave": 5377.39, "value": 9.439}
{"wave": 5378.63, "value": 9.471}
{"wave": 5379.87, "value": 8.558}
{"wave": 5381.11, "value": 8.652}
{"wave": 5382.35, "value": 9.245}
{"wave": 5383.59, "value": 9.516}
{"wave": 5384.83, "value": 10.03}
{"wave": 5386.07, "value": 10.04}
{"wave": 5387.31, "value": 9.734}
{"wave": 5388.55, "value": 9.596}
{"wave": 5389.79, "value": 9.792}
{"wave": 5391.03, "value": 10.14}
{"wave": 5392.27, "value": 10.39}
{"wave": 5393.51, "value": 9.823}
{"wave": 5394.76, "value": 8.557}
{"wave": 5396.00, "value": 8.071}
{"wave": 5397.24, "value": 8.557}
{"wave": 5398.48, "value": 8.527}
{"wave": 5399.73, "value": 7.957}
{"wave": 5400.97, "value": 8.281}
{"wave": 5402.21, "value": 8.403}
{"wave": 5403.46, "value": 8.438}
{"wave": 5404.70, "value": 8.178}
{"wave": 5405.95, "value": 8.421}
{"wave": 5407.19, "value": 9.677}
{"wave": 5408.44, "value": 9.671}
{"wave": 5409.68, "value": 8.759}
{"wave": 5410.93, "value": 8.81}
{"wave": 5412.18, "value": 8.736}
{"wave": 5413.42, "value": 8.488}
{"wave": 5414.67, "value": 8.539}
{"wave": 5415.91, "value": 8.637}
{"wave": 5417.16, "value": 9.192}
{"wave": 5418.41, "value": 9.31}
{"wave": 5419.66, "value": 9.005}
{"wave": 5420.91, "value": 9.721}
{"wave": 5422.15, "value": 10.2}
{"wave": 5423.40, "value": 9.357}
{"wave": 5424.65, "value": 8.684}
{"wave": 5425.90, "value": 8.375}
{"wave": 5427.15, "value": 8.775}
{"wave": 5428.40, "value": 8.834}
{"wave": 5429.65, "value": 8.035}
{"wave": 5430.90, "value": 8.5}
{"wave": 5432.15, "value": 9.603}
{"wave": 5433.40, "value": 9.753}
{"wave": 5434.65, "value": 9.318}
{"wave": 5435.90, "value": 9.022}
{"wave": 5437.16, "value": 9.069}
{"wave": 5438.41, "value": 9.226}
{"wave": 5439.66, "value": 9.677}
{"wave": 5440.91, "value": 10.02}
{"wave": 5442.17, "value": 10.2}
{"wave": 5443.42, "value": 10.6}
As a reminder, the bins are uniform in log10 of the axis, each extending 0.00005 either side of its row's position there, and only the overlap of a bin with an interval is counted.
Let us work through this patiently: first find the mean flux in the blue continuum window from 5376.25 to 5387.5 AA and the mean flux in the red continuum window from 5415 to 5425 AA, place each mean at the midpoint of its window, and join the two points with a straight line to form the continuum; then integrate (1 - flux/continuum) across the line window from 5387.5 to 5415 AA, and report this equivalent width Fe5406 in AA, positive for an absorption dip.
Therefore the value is 1.2 AA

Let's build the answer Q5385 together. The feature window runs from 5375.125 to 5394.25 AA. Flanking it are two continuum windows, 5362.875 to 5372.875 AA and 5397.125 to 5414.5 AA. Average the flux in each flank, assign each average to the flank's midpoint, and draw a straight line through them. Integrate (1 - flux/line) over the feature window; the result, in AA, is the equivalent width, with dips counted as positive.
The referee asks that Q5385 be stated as -1.54 AA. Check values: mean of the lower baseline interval 9.03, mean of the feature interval 9.57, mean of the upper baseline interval 8.63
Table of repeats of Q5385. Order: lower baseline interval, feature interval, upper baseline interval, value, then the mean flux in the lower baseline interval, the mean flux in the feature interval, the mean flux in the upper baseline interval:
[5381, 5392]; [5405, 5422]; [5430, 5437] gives 0.7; 9.71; 9.02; 9.18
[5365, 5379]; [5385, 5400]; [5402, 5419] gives -0.6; 9.12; 9.32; 8.81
